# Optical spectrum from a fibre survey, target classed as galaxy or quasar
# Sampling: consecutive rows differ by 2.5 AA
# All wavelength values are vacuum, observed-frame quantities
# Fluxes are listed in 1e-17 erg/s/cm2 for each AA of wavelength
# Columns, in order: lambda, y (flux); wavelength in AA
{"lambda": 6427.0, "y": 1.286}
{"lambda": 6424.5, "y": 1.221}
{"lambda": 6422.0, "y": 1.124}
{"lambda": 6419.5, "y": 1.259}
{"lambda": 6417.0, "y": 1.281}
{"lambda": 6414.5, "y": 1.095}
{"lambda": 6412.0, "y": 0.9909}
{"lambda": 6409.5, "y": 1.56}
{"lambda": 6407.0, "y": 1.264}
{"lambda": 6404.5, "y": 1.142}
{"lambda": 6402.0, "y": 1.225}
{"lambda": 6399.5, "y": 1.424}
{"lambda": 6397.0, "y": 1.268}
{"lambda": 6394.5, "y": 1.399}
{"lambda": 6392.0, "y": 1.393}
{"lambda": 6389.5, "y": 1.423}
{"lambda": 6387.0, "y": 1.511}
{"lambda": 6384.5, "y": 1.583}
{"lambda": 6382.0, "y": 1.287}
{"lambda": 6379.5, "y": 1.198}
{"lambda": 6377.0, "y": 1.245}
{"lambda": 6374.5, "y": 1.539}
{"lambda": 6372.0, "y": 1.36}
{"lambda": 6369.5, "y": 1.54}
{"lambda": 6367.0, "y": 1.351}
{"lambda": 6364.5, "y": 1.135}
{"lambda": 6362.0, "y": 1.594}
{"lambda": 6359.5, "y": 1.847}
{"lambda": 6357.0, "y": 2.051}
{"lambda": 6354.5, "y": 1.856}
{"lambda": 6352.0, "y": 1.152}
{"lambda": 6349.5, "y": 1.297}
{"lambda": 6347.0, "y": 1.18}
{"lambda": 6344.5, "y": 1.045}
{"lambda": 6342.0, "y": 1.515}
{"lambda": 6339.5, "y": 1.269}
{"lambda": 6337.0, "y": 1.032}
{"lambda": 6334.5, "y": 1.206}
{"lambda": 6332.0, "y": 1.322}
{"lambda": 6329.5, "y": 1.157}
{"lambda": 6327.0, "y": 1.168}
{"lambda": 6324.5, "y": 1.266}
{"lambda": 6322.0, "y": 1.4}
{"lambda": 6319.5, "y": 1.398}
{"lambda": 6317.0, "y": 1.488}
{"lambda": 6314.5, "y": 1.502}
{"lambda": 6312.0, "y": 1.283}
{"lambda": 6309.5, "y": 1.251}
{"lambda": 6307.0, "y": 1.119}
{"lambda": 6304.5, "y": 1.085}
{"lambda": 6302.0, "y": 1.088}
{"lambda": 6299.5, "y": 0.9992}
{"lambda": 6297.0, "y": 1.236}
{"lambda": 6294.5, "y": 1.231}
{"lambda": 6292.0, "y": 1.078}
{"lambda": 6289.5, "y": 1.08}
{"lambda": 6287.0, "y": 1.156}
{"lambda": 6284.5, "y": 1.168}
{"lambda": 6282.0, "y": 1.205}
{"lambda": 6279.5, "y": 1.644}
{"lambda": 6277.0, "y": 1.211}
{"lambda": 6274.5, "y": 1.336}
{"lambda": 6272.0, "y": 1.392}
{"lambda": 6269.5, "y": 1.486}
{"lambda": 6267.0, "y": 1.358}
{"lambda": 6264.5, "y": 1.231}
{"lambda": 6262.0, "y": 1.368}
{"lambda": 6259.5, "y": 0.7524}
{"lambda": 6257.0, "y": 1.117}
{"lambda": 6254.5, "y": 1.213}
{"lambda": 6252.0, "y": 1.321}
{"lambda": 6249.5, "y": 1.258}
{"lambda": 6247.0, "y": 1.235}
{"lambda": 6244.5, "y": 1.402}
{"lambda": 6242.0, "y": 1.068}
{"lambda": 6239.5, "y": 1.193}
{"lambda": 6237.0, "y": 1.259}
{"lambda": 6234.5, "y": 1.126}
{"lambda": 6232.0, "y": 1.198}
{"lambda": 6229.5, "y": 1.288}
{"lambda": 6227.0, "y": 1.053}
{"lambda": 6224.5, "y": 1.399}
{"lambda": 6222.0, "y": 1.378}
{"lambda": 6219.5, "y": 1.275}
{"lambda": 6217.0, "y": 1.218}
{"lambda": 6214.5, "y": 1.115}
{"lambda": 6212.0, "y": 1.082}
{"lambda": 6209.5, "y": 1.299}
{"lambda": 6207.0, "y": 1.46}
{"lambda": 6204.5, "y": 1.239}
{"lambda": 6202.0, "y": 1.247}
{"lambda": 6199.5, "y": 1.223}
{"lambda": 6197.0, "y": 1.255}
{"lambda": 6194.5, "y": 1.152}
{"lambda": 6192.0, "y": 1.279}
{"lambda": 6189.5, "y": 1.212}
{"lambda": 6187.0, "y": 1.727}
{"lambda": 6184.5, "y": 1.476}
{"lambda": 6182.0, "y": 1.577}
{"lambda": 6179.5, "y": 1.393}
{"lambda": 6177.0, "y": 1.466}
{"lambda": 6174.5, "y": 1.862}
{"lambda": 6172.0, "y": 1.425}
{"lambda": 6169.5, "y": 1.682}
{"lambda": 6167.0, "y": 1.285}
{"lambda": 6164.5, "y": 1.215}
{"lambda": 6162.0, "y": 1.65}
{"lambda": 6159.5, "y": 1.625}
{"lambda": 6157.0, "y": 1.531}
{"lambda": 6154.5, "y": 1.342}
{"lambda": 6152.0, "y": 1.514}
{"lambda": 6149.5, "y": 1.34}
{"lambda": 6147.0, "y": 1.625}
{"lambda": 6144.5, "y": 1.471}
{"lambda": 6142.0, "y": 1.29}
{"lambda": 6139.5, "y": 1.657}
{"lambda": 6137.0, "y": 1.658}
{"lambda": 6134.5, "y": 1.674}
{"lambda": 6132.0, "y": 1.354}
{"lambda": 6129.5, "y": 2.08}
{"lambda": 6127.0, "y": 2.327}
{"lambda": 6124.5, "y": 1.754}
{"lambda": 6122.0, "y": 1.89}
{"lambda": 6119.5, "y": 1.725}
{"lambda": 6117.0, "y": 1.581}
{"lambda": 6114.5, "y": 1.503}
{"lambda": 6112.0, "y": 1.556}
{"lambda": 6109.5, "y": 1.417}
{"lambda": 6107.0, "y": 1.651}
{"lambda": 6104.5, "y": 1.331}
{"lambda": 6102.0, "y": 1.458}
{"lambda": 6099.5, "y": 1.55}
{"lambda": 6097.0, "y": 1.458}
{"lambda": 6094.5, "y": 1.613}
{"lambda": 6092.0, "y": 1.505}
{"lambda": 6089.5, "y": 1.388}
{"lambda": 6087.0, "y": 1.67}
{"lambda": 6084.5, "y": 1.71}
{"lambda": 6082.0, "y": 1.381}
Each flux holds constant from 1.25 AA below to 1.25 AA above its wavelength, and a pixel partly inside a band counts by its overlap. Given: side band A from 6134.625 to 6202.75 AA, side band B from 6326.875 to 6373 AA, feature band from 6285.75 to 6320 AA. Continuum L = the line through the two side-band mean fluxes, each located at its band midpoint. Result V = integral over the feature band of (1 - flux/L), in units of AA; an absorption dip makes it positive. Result 4.6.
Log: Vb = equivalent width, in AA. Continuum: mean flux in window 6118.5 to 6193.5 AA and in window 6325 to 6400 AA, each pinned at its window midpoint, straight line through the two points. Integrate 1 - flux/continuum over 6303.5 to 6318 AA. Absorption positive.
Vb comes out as 1.4 AA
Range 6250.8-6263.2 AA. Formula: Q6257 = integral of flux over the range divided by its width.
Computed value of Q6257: 1.15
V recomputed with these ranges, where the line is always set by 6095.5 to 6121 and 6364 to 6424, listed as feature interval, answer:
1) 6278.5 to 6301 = 3.2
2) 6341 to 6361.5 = -2.3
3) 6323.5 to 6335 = 1.2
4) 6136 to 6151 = 0.0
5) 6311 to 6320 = -0.3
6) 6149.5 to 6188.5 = -0.7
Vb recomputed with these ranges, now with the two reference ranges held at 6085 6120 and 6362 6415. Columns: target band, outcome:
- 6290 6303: 2.6 AA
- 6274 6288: 1.2 AA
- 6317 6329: 0.6 AA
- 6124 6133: -2.3 AA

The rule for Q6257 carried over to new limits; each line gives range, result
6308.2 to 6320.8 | 1.38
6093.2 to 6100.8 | 1.54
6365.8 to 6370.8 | 1.45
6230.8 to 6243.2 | 1.17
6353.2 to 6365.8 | 1.69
